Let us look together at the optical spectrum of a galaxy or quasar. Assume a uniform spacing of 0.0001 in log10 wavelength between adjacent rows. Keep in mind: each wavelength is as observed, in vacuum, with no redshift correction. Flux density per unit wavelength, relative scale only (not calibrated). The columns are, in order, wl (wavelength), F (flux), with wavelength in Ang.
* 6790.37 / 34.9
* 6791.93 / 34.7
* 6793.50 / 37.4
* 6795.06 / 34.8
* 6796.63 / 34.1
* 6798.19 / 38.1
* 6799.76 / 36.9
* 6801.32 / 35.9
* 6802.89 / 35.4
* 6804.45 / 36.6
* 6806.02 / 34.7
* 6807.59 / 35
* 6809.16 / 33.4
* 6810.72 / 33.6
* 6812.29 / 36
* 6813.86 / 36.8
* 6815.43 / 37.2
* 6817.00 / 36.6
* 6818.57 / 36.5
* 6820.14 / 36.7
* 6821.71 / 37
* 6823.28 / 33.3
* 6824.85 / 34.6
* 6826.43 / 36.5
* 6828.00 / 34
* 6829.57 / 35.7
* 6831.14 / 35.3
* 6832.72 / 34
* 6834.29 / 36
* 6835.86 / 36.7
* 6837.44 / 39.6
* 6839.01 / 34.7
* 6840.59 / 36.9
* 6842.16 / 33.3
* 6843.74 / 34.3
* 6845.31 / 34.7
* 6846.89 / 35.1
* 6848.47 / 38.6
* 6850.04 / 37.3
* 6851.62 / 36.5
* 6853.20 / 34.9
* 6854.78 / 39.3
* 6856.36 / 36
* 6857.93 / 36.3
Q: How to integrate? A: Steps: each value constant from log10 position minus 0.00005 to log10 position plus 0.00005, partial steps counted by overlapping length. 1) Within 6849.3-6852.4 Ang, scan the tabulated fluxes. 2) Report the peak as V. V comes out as 37.3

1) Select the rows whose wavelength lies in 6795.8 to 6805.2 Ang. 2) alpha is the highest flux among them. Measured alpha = 38.1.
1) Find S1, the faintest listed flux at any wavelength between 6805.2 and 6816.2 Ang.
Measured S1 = 33.4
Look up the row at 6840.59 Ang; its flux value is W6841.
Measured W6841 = 36.9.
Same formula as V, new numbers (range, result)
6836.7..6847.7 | 39.6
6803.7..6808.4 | 36.6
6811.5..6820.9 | 37.2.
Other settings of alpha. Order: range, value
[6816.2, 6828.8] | 37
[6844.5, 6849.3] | 38.6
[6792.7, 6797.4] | 37.4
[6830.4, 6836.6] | 36.7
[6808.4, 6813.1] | 36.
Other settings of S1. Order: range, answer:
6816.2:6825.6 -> 33.3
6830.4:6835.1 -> 34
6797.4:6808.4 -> 34.7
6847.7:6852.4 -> 36.5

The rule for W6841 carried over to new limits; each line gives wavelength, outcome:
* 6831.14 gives 35.3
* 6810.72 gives 33.6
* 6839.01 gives 34.7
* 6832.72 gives 34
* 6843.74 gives 34.3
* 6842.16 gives 33.3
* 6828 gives 34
